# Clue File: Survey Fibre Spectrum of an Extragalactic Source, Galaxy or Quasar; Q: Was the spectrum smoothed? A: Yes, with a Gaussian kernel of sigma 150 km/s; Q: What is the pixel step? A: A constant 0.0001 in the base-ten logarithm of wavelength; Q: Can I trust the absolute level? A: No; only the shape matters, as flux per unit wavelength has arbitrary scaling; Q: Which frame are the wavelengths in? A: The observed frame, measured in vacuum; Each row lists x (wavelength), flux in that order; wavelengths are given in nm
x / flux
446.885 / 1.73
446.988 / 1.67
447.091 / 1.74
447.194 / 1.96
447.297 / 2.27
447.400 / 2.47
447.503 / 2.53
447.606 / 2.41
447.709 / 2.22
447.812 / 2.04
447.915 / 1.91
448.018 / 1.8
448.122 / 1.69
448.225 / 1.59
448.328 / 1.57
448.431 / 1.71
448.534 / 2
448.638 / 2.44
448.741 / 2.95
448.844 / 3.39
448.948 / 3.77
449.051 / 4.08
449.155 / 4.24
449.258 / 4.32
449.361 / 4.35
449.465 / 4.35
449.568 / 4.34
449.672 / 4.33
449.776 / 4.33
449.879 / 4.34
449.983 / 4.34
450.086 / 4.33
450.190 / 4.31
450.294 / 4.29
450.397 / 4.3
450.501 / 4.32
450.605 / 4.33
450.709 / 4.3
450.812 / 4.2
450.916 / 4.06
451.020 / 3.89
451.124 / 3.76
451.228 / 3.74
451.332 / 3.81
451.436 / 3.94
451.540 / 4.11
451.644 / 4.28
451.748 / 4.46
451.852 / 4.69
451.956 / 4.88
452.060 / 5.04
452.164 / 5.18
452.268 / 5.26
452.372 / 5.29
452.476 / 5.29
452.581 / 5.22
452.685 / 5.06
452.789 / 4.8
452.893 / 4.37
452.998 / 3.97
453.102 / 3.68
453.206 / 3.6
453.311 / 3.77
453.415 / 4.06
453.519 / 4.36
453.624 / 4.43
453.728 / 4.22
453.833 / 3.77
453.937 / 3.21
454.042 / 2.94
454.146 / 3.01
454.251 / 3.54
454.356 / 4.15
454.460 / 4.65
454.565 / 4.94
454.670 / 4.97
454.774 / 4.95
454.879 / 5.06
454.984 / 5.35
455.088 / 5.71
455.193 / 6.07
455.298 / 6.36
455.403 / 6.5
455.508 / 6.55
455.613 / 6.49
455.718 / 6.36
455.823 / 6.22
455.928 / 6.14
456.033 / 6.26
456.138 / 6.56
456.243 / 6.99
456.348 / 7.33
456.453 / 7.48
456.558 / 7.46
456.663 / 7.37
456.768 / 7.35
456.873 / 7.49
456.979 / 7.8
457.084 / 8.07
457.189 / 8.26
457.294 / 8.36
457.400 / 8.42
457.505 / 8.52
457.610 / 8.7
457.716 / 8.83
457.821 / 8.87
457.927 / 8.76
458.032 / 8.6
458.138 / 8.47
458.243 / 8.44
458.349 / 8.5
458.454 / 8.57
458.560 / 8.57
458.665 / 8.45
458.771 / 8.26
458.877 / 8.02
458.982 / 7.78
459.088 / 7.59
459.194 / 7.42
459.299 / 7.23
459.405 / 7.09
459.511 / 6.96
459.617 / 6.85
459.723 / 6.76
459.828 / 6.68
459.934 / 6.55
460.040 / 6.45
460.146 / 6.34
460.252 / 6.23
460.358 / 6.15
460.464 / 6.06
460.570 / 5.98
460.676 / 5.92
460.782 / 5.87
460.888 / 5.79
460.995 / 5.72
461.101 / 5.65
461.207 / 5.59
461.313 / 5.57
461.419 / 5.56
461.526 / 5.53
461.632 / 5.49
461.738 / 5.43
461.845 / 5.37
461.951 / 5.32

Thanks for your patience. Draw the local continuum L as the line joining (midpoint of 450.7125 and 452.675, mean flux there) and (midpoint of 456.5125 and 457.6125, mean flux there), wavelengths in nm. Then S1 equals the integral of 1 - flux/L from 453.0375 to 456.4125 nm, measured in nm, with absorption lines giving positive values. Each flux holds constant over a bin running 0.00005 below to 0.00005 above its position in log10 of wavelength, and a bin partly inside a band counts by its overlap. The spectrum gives 0.76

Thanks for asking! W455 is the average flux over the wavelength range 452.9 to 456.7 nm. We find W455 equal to 5.22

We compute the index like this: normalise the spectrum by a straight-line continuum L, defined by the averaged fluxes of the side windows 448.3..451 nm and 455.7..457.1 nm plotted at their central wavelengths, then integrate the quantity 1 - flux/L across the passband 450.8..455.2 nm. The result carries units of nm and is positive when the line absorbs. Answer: 0.806 nm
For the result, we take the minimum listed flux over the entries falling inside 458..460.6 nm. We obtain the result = 5.98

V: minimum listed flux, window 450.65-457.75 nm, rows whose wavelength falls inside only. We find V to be 2.94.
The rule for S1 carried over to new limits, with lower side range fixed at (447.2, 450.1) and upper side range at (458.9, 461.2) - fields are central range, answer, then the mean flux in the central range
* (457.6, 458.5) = -0.41 nm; 8.63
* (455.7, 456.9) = -0.34 nm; 6.93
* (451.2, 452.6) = -0.21 nm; 4.66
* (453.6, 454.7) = 0.18 nm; 3.95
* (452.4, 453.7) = -0.01 nm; 4.4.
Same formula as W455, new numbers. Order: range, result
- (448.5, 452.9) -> 4.27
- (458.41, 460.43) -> 7.24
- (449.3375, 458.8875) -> 5.65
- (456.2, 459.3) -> 8.08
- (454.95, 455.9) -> 6.19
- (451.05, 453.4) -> 4.45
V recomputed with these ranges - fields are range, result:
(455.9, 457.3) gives 6.14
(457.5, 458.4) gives 8.44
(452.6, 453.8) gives 3.6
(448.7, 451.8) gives 2.95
